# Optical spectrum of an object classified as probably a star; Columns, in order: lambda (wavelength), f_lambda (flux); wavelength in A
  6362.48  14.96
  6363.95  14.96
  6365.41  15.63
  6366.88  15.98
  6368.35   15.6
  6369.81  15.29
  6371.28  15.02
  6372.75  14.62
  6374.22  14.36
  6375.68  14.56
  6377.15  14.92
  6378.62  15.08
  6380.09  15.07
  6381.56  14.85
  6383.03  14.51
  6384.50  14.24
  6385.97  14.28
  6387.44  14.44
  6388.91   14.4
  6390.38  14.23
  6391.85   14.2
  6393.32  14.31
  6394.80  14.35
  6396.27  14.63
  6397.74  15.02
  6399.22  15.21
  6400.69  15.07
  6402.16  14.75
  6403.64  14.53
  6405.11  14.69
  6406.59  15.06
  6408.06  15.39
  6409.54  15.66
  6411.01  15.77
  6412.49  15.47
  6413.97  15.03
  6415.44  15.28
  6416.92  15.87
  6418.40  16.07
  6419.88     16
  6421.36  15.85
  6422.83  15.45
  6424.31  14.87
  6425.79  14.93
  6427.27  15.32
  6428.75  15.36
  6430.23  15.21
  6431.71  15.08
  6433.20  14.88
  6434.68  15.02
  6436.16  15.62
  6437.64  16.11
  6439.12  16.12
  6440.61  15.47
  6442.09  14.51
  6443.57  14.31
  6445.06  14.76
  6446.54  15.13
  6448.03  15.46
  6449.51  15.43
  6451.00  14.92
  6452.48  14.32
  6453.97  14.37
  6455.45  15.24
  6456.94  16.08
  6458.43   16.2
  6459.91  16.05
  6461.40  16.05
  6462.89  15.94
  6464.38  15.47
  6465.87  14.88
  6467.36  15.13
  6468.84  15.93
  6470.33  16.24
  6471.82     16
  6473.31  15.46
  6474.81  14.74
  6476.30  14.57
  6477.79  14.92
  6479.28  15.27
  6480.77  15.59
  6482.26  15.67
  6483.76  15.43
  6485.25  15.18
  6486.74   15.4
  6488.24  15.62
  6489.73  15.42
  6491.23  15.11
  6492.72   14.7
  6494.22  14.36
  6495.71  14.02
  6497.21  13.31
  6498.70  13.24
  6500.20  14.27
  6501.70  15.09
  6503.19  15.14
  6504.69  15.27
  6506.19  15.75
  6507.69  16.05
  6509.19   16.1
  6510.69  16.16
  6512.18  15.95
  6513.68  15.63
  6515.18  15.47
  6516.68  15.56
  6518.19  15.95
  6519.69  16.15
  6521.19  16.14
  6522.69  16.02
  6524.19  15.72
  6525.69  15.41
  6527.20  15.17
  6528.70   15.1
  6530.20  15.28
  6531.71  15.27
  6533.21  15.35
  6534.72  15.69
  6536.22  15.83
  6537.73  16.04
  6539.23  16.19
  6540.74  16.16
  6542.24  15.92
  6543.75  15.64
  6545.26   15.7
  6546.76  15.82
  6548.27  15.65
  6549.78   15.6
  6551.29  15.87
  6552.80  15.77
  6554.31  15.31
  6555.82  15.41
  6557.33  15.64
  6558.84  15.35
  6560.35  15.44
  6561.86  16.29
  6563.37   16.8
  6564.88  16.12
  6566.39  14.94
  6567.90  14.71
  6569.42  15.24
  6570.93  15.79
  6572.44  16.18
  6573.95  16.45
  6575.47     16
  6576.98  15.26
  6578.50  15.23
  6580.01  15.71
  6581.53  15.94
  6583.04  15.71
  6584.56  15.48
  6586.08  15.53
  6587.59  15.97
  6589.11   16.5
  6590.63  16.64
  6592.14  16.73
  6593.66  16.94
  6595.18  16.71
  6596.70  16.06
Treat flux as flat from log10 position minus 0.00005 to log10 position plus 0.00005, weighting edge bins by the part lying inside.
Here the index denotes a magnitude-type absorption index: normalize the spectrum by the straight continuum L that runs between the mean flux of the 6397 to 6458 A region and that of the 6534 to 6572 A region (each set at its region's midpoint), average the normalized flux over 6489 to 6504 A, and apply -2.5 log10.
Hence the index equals 0.08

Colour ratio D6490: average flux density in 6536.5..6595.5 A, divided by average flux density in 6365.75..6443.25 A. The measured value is 1.1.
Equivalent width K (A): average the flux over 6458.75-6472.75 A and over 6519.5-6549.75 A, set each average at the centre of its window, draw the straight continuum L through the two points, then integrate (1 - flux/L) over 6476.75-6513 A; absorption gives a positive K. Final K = 1.4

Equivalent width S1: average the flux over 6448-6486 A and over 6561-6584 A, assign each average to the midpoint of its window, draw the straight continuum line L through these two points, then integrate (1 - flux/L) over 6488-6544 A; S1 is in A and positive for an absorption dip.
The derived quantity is 0.6 A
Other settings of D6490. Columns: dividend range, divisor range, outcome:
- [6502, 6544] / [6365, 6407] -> 1.06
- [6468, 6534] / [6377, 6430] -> 1.02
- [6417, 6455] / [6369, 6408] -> 1.04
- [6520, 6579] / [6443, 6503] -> 1.04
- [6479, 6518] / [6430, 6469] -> 0.99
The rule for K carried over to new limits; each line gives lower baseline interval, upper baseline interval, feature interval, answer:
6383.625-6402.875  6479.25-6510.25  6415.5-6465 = -1.99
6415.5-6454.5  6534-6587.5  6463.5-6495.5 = 0.31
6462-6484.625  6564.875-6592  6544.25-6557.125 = 0.02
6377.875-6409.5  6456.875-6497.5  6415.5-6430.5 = -0.58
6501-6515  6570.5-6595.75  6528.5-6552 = 0.20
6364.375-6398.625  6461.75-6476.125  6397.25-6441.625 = -0.73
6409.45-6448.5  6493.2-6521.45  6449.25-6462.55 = -0.10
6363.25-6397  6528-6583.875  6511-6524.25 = -0.32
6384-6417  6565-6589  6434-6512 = -0.36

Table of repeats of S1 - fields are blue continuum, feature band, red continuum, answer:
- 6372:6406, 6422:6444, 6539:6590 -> -0.49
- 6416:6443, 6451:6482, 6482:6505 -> -0.73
